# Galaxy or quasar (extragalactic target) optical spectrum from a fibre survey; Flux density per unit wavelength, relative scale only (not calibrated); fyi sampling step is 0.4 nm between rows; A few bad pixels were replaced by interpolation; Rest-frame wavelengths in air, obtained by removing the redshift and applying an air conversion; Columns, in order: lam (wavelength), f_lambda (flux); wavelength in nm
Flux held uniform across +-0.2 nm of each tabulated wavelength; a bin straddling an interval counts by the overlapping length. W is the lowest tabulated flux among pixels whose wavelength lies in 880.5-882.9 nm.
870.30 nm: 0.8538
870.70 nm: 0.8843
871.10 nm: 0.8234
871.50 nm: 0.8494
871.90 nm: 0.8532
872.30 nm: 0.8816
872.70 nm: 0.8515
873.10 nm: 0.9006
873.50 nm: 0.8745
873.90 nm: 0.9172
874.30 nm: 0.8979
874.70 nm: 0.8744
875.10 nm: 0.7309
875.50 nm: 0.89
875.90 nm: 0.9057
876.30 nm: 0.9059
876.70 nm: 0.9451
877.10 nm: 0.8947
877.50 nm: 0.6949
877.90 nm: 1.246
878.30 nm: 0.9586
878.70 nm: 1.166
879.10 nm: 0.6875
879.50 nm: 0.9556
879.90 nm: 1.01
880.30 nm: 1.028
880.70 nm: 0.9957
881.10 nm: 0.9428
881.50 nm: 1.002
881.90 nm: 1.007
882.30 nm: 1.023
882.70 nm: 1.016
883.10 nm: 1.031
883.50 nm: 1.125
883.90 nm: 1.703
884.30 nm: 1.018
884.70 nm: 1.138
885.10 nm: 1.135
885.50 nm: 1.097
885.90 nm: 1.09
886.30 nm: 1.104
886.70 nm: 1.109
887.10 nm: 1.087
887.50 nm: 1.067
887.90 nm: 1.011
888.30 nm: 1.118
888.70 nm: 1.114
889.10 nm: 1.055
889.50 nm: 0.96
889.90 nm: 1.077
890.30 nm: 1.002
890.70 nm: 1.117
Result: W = 0.9428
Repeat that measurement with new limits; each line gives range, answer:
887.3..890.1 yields 0.96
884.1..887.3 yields 1.018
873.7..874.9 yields 0.8744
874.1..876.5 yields 0.7309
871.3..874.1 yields 0.8494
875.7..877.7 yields 0.6949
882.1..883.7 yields 1.016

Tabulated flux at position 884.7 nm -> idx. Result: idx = 1.138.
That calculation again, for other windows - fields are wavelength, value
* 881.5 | 1.002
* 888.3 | 1.118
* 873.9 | 0.9172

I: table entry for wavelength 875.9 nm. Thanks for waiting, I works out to 0.9057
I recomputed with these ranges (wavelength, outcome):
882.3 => 1.023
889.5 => 0.96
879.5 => 0.9556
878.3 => 0.9586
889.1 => 1.055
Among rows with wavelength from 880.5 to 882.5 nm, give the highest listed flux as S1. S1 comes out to 1.023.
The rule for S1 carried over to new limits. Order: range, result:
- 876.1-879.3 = 1.246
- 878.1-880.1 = 1.166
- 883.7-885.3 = 1.703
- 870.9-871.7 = 0.8494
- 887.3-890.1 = 1.118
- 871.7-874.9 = 0.9172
